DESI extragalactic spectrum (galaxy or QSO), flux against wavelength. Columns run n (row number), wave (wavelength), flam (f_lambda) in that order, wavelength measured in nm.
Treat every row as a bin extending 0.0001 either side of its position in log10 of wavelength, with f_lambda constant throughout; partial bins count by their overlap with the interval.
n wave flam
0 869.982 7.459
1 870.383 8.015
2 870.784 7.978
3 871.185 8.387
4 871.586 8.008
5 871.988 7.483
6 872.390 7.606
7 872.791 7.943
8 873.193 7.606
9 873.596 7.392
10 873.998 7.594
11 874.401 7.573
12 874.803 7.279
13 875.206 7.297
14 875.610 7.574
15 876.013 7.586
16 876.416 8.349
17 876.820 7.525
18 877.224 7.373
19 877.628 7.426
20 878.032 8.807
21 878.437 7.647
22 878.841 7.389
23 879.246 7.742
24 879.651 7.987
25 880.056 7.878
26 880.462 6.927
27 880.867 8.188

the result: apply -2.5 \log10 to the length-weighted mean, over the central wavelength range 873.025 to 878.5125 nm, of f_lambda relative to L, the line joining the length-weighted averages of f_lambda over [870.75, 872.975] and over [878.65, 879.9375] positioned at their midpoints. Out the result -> 0.02 mag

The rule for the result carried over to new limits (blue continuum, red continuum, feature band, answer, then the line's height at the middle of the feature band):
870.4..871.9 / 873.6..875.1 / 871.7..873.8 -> 0.02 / 7.76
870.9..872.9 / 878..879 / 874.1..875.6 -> 0.06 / 7.86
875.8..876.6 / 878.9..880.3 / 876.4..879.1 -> 0.02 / 7.88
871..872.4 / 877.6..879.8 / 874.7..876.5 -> 0.04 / 7.88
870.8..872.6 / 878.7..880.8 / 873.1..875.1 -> 0.05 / 7.81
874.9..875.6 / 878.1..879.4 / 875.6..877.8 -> -0.02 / 7.51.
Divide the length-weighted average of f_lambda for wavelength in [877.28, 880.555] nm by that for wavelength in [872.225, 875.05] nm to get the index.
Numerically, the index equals 1.02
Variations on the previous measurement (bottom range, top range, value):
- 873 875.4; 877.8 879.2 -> 1.06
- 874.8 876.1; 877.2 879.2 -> 1.04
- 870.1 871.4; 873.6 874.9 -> 0.93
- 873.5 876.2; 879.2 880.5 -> 1.03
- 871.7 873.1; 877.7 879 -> 1.03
